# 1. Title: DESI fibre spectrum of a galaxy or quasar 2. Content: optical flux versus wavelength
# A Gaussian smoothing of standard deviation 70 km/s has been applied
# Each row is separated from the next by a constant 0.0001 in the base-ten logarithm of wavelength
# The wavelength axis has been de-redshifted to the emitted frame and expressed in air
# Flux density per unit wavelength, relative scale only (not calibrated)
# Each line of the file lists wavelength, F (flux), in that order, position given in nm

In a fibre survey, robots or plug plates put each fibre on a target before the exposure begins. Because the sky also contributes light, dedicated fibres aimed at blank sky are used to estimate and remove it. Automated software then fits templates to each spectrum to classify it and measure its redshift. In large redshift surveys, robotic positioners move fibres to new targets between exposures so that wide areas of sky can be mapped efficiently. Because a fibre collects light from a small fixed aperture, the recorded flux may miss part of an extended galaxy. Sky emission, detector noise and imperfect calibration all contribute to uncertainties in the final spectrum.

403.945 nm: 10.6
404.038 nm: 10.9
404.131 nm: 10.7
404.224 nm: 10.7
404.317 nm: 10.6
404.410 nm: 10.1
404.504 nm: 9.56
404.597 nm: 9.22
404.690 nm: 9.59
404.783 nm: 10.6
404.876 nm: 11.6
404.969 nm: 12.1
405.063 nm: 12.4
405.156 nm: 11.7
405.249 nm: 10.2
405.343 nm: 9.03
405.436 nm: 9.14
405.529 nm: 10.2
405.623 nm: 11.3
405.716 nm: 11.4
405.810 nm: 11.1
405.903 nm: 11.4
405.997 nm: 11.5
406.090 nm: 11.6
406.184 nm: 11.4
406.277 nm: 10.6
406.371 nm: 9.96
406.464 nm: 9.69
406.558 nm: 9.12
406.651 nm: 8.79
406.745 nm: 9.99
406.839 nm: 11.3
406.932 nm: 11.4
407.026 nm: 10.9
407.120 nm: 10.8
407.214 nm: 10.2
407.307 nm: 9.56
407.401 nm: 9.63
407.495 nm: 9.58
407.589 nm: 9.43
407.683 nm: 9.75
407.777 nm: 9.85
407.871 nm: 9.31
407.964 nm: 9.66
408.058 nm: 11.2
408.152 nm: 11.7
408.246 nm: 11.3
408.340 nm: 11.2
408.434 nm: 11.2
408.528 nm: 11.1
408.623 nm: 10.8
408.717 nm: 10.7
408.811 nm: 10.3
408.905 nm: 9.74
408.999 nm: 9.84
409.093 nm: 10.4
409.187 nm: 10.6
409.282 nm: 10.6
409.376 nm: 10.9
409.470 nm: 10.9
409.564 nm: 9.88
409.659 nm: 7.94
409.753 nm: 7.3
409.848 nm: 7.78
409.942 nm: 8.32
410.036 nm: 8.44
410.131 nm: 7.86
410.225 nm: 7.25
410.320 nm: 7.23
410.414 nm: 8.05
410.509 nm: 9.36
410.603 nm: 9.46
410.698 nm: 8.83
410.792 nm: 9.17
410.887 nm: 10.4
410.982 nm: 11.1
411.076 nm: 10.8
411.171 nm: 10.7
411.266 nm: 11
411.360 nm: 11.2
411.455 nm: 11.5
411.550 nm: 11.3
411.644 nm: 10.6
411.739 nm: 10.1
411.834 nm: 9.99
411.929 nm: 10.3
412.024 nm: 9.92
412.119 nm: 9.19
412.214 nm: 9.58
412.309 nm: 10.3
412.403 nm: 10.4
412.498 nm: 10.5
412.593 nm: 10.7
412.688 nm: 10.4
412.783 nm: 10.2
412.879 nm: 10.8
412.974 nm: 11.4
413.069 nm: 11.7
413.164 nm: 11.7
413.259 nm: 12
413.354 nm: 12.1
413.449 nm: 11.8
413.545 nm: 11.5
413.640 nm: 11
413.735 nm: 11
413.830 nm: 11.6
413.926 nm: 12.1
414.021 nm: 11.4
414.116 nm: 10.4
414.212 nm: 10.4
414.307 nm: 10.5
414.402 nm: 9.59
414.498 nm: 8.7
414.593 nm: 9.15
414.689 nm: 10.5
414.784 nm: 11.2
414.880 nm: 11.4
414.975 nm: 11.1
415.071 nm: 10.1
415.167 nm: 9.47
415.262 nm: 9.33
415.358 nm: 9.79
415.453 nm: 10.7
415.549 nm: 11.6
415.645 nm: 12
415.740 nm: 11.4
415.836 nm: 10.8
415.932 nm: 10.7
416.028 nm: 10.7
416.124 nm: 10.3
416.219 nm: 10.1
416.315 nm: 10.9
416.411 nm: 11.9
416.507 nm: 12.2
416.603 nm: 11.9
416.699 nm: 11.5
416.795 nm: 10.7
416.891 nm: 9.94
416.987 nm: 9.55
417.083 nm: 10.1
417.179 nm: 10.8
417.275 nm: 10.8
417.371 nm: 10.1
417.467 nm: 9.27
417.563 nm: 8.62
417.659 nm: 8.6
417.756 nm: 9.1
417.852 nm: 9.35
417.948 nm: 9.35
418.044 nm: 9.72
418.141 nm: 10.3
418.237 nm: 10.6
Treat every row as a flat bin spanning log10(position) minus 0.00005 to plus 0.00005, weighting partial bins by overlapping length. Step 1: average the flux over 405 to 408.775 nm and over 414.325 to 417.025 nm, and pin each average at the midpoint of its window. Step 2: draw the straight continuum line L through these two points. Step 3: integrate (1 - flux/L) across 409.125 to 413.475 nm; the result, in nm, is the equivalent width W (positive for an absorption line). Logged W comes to 0.22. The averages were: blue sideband 10.5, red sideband 10.6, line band 10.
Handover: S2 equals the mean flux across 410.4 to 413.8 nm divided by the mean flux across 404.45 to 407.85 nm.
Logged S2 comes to 1.0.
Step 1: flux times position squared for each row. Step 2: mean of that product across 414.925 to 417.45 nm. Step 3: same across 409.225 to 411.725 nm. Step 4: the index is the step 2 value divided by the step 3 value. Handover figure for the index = 1.15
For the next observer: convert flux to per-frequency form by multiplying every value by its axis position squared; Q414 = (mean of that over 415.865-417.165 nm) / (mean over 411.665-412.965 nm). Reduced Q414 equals 1.1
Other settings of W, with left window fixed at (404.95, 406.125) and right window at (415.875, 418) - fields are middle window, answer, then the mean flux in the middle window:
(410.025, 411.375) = 0.16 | 9.37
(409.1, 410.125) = 0.14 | 9.25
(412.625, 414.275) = -0.12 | 11.2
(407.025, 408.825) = 0.07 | 10.4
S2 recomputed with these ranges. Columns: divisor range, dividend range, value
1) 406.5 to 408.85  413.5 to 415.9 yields 1.03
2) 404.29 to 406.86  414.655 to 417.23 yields 1.02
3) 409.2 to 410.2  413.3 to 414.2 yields 1.27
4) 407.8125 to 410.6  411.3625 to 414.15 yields 1.12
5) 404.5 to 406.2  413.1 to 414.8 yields 1.01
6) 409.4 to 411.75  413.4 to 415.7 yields 1.13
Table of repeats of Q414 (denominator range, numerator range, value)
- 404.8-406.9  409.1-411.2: 0.88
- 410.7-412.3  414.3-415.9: 1.02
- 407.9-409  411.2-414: 1.03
